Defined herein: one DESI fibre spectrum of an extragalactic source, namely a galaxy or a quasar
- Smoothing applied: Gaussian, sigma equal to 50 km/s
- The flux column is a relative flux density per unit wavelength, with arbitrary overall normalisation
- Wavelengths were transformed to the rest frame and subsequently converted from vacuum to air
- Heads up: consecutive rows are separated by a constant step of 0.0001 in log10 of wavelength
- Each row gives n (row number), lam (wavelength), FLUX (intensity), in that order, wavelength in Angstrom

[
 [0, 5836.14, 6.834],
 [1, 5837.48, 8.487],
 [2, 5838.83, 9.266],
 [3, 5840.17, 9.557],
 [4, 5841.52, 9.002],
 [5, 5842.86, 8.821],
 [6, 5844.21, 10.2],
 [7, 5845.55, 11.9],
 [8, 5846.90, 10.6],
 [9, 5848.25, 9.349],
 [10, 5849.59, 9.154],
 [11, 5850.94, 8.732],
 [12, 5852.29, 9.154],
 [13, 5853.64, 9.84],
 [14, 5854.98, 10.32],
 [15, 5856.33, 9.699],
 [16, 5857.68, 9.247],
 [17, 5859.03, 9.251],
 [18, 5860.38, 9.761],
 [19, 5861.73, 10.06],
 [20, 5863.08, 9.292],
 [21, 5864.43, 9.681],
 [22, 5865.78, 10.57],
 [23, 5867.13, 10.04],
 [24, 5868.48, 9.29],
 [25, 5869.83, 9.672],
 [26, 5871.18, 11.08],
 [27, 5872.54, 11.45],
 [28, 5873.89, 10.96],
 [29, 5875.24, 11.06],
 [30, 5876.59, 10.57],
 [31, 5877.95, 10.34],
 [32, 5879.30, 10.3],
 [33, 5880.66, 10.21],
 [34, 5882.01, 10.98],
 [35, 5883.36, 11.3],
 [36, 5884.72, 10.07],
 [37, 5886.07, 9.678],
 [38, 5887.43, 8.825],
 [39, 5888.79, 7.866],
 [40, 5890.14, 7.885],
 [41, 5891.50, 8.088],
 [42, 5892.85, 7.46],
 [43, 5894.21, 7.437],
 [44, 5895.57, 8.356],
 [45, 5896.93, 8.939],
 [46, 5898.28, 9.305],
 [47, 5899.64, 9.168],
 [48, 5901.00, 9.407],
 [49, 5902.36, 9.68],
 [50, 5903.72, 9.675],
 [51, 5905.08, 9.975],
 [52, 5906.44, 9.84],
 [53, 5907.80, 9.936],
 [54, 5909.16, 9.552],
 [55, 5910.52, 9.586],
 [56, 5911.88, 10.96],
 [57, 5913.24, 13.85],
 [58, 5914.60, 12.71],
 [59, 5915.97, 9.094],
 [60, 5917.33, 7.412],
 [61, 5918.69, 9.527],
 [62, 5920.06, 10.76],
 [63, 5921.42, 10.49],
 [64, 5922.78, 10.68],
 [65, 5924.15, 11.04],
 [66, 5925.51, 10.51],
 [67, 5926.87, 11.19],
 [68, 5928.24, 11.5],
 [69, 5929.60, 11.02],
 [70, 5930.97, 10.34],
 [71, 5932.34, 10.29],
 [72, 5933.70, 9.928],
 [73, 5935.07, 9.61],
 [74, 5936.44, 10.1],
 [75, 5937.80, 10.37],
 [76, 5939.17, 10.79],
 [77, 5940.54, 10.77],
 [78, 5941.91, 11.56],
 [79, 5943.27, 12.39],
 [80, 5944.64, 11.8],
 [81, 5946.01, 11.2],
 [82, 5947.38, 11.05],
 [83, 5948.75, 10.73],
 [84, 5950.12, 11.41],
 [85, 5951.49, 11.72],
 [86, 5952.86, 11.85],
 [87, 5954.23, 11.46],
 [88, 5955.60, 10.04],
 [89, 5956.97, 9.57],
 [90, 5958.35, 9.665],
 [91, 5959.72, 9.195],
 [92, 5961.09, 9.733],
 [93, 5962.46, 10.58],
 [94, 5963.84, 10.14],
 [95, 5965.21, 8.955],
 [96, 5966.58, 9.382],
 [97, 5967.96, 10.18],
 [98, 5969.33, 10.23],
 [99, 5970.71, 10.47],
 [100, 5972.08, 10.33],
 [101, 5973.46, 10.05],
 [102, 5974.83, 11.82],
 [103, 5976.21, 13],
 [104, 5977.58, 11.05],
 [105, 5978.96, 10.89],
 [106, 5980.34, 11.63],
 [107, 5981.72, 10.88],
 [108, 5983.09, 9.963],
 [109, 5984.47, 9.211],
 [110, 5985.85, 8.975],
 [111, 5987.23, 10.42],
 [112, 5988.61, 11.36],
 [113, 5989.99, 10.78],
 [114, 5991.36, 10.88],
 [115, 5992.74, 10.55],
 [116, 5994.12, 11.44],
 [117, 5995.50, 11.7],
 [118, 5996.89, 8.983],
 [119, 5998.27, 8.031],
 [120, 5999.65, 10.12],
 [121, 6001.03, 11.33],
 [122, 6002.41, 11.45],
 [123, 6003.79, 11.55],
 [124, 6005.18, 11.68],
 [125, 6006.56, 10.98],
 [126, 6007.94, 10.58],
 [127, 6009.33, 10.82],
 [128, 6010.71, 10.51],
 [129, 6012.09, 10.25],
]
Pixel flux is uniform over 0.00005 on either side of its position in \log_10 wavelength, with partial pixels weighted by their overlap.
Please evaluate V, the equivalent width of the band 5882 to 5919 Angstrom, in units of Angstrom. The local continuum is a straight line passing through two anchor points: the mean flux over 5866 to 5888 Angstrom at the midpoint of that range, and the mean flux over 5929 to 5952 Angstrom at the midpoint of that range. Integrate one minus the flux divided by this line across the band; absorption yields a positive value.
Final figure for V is 3.7 Angstrom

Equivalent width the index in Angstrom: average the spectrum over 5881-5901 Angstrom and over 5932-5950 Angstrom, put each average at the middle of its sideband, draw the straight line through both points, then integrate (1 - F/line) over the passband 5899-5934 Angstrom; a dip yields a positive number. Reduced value -1.34 Angstrom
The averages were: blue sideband 8.99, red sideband 10.8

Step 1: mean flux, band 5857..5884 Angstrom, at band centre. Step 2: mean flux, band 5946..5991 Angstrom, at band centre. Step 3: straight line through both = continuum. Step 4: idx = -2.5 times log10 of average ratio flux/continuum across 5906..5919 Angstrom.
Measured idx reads 0.010 mag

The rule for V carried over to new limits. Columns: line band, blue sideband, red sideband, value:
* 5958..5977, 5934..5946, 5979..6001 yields 0.6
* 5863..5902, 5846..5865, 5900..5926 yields 1.0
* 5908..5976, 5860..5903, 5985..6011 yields -2.8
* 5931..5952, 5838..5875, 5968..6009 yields -1.0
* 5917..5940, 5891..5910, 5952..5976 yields -1.8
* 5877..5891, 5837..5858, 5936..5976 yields 0.3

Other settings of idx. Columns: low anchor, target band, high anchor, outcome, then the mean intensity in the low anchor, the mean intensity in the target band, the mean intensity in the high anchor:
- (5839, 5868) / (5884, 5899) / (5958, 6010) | 0.16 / 9.72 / 8.54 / 10.5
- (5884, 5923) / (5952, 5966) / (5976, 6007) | 0.01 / 9.51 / 10.1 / 10.7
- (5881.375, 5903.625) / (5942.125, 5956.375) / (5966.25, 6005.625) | -0.14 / 9.04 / 11.4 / 10.6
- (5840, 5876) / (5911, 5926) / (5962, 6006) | -0.04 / 9.92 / 10.6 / 10.6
